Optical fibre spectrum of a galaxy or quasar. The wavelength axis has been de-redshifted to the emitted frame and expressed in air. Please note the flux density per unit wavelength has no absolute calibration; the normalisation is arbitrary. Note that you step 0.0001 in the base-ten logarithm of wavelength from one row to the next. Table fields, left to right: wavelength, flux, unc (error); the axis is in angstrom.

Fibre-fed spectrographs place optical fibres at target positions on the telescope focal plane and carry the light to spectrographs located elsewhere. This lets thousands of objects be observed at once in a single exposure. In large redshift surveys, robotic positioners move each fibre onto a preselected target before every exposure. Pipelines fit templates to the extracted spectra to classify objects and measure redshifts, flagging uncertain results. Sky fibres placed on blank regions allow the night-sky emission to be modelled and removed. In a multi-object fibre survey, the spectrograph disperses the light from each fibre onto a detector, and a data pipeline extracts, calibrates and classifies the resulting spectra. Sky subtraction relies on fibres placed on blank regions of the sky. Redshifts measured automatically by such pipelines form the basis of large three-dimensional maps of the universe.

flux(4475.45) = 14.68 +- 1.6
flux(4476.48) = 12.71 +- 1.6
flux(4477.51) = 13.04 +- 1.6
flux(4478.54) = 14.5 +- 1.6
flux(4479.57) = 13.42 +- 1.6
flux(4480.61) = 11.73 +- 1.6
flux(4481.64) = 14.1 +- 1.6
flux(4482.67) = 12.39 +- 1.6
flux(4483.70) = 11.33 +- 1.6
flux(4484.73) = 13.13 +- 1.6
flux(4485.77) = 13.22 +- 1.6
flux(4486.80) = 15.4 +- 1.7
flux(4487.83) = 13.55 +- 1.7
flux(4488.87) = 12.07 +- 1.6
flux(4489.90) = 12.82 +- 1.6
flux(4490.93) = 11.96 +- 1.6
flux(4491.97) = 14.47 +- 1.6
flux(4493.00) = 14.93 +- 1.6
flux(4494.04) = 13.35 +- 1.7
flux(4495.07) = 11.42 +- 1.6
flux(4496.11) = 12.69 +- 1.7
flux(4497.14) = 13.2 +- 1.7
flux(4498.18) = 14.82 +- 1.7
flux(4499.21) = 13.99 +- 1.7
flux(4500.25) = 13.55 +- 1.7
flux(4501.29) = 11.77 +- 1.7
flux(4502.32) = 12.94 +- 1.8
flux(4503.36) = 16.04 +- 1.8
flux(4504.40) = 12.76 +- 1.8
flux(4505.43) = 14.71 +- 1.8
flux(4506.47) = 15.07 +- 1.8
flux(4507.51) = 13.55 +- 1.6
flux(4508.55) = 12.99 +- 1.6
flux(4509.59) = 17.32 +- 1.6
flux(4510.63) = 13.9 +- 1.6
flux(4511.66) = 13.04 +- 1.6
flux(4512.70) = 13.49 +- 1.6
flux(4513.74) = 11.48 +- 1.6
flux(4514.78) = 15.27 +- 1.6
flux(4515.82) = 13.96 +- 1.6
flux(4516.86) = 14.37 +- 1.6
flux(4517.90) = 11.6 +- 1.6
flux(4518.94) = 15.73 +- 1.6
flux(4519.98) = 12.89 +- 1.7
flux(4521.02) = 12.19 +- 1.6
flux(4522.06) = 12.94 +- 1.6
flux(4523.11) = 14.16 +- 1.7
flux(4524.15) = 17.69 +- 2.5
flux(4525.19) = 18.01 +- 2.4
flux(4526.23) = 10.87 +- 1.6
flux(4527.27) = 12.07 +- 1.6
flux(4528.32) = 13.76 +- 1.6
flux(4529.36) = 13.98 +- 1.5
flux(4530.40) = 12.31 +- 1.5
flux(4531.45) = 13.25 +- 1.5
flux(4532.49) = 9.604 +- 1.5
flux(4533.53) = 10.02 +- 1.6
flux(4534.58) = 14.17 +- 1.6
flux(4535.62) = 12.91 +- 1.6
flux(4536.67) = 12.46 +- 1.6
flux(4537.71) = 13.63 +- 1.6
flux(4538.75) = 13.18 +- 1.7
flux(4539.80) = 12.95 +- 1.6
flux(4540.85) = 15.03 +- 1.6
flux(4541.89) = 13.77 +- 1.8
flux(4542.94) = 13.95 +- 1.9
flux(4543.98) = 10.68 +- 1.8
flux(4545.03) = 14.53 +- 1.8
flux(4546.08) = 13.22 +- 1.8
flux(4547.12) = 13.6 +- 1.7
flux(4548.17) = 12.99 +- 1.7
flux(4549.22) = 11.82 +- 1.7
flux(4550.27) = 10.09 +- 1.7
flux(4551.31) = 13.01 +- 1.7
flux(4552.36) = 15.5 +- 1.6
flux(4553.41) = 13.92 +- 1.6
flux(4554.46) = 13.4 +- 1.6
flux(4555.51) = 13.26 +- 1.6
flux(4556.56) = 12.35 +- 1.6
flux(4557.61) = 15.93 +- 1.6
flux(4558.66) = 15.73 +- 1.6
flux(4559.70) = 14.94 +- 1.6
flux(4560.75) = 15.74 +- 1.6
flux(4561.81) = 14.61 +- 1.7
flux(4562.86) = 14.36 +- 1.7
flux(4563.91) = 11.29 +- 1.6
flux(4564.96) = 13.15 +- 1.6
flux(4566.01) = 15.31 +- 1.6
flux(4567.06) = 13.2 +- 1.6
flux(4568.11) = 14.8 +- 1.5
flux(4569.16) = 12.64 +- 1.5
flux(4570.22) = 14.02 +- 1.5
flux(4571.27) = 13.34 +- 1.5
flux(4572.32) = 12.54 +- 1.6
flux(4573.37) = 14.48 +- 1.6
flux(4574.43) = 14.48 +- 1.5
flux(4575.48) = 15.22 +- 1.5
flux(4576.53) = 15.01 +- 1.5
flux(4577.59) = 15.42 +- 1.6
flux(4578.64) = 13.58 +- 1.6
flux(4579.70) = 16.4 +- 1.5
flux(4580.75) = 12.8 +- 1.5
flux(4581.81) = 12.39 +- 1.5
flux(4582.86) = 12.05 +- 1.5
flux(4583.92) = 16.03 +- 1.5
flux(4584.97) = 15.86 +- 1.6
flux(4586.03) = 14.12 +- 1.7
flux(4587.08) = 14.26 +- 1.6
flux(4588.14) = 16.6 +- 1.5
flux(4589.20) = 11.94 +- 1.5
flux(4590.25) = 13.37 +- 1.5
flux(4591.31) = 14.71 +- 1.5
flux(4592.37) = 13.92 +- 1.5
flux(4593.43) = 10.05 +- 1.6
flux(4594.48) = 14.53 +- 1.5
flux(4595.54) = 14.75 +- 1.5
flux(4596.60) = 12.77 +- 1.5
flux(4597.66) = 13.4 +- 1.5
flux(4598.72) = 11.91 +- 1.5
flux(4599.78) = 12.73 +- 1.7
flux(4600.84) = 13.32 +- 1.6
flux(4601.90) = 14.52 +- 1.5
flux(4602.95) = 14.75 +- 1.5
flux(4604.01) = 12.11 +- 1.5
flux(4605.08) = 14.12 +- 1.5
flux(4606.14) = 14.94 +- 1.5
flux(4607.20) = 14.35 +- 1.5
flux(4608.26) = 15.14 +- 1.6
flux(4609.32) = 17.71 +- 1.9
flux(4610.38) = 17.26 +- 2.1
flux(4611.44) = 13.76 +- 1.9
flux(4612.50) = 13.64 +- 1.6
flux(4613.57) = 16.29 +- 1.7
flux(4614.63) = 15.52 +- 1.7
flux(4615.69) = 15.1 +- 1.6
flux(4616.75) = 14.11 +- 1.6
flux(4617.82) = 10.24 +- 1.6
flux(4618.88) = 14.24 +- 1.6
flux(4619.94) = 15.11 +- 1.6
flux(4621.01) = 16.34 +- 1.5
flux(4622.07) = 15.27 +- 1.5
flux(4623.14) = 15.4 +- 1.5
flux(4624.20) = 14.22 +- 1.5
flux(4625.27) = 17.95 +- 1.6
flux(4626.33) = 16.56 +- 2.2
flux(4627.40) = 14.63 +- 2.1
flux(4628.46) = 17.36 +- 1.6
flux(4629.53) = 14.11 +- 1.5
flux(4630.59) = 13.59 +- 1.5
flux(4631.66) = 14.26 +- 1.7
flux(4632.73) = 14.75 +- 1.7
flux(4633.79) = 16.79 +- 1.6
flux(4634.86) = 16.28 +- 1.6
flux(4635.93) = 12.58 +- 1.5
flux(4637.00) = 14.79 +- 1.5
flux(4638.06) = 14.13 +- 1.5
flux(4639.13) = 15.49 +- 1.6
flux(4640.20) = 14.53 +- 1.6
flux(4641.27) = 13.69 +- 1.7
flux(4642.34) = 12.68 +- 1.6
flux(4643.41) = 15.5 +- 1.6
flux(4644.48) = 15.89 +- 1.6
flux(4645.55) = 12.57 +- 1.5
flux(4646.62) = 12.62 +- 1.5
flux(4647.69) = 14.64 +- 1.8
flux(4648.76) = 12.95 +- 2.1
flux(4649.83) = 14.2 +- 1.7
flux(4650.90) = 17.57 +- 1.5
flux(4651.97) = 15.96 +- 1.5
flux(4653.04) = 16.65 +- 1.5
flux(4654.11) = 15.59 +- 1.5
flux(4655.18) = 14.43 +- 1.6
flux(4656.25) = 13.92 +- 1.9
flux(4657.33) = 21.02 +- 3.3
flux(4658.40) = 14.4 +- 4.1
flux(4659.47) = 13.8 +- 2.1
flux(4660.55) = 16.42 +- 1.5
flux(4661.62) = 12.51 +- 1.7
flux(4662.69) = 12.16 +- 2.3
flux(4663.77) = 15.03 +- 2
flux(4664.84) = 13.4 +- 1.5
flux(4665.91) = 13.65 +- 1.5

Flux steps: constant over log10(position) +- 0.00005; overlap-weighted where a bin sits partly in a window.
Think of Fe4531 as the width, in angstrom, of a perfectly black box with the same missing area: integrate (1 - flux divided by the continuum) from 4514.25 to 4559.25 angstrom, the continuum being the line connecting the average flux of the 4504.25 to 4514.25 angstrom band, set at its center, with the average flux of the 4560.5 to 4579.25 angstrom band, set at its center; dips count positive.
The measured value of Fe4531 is 1.7 angstrom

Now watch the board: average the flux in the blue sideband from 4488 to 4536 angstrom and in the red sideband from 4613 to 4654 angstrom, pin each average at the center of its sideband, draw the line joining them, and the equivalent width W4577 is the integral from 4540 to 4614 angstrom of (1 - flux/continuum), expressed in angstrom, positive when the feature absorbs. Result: 1.4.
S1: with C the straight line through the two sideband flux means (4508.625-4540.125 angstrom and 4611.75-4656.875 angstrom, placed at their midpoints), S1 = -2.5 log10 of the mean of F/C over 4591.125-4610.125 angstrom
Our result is 0.038 mag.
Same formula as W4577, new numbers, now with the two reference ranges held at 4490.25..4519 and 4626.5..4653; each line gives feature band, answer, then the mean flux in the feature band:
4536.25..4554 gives 1.0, 13.2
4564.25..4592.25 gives 0.2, 14.1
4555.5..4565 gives -0.1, 14.2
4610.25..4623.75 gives -0.2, 14.7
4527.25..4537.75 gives 1.0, 12.5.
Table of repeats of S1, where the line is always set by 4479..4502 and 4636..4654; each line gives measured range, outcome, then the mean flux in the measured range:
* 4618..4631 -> -0.065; 15.3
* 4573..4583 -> -0.022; 14.3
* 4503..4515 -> -0.060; 14.1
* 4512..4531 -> -0.020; 13.7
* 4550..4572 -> -0.005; 13.9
